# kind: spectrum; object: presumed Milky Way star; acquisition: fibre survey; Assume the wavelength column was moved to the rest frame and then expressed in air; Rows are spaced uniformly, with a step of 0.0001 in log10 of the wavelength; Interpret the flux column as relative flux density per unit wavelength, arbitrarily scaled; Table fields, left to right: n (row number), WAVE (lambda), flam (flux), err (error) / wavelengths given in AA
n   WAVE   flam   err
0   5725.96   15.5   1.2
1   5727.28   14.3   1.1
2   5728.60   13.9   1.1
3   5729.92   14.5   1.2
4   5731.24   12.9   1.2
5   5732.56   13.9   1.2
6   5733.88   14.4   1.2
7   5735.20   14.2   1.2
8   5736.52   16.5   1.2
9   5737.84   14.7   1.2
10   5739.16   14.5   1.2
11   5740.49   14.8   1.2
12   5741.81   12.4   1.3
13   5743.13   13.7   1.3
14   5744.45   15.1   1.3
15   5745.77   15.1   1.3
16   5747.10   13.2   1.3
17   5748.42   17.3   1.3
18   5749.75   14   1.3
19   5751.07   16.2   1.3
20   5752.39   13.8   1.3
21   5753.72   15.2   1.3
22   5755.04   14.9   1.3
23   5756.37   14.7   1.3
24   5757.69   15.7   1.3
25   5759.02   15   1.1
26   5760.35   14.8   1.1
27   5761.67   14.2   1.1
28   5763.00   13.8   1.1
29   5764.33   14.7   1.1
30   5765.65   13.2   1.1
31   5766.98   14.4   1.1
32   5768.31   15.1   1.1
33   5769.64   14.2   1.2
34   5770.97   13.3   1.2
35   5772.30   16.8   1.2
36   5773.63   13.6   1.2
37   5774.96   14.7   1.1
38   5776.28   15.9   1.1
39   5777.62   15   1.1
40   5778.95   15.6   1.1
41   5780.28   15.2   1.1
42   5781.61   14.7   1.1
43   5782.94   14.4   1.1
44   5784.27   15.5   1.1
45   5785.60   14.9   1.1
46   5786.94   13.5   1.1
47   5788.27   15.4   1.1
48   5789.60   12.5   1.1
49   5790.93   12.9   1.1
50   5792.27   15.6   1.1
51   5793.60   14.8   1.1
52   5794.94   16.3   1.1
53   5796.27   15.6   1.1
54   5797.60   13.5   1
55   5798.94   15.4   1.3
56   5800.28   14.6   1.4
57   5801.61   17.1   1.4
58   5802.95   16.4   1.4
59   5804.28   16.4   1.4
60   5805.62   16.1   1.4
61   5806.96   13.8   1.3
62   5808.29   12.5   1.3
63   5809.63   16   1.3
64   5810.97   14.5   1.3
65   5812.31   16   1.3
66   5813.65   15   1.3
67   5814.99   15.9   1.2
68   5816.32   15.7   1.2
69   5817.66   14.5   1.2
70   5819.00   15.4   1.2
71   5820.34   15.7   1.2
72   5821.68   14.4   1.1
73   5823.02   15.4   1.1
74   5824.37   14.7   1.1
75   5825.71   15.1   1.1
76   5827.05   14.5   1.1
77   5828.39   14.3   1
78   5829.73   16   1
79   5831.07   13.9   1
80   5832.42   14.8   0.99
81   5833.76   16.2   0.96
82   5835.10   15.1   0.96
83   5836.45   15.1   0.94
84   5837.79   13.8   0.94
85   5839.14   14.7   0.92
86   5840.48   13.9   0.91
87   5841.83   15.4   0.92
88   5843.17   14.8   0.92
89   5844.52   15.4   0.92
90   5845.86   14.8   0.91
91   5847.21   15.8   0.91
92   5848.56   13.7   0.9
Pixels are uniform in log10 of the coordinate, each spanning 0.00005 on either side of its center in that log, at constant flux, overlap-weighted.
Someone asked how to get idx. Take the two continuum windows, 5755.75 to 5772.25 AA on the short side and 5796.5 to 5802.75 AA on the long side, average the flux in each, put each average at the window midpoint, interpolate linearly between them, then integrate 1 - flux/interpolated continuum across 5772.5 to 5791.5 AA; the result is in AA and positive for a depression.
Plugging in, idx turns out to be 0.3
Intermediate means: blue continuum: 14.5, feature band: 14.6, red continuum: 15.3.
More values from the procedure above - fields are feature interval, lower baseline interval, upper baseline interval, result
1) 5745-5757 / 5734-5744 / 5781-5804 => -0.34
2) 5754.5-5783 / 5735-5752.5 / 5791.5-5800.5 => 0.33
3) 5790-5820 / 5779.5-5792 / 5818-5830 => -0.95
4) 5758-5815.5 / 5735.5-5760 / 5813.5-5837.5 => 0.34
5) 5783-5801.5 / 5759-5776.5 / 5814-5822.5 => 0.20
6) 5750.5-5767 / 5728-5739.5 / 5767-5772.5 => -0.13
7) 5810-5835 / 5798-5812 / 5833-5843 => -0.10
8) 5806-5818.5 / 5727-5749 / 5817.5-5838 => -0.03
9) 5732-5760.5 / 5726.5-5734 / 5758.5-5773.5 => -1.09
